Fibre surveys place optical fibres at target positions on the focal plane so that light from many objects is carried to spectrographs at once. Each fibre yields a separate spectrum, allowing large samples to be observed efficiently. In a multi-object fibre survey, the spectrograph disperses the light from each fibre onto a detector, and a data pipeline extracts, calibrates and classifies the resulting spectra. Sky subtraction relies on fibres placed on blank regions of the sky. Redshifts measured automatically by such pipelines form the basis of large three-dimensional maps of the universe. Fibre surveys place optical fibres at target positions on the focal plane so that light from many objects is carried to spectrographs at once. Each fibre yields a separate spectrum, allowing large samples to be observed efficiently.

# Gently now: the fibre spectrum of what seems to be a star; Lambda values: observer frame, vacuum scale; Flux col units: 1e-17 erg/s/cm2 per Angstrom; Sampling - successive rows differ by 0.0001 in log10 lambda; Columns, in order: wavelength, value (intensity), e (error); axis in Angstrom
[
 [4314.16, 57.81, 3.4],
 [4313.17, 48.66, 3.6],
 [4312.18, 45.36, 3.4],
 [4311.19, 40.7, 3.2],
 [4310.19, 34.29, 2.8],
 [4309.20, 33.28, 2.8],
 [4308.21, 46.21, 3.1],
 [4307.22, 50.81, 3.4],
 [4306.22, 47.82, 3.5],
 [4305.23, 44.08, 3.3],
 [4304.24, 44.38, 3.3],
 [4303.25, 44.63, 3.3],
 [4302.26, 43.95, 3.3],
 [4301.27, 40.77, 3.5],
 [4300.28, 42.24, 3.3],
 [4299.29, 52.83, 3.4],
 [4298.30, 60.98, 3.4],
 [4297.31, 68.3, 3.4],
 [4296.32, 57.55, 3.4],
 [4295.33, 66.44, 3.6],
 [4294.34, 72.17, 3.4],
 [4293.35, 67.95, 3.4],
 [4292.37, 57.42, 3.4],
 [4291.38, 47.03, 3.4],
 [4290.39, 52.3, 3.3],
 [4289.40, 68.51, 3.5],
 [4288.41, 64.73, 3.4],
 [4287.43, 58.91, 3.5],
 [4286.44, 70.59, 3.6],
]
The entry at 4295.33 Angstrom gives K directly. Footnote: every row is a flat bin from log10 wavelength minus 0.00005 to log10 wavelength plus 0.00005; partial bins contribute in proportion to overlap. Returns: 66.44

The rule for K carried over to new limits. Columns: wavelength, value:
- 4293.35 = 67.95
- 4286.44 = 70.59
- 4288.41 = 64.73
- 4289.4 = 68.51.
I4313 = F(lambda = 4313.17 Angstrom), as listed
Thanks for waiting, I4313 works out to 48.66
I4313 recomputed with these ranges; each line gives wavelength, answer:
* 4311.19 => 40.7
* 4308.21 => 46.21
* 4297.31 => 68.3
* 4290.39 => 52.3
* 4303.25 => 44.63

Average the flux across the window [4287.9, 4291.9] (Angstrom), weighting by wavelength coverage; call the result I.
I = 58.1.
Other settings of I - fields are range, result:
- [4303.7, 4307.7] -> 46.7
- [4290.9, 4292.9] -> 52.8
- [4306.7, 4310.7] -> 41.1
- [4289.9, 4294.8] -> 59.3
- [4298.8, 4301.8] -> 45.3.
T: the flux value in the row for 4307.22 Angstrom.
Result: 50.81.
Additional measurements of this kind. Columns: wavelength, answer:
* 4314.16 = 57.81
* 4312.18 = 45.36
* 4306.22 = 47.82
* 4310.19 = 34.29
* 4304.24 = 44.38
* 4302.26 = 43.95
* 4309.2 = 33.28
